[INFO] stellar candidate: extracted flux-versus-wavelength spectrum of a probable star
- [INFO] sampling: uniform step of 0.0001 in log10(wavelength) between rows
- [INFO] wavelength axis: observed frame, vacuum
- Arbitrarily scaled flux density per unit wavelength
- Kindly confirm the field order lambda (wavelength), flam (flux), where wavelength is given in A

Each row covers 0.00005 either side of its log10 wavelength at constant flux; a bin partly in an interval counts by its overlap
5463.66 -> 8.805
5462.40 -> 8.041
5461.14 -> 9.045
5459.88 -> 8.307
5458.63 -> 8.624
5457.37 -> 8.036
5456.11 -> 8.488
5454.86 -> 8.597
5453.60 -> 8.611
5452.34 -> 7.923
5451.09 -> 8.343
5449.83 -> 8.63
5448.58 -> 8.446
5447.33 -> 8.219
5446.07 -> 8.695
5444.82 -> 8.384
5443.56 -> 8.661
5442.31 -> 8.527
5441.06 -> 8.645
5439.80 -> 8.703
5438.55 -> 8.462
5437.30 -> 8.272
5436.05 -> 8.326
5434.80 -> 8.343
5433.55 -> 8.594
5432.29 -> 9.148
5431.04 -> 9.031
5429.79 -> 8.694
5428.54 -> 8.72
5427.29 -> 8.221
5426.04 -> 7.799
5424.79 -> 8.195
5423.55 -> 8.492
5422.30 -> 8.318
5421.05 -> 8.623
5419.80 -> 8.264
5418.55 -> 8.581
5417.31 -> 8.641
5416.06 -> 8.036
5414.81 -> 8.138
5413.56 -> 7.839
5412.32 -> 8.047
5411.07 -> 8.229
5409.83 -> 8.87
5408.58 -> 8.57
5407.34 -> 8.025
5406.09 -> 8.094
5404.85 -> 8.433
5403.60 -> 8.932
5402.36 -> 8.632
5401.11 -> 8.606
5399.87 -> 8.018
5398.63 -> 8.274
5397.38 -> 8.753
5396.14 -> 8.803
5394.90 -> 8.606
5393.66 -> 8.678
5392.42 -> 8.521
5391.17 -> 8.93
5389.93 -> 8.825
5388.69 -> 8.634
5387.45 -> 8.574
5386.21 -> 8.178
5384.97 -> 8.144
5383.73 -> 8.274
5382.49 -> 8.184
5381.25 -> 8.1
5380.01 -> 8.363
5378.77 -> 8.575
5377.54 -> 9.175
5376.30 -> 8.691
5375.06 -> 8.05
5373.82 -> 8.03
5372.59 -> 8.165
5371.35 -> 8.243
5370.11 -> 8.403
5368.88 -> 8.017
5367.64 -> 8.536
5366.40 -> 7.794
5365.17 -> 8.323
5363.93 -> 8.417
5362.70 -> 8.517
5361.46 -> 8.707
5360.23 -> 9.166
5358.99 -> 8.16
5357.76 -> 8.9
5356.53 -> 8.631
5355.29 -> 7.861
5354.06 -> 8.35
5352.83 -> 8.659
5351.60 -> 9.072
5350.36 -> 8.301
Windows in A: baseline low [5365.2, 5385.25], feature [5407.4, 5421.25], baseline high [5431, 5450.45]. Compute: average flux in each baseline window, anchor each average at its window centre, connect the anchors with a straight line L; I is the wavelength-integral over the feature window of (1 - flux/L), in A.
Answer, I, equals 0.2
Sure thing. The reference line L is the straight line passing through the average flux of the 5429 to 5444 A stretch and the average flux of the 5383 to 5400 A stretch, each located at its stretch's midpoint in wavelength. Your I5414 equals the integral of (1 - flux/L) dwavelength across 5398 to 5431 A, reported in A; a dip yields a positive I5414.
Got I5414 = 0.8 A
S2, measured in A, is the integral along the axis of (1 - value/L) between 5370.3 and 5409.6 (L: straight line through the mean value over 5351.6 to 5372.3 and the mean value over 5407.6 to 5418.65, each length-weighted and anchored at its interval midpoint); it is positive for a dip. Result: -0.4 A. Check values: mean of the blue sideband 8.43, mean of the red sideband 8.31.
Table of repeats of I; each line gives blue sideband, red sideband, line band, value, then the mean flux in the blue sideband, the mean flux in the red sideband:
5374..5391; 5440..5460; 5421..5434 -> -0.1 A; 8.45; 8.45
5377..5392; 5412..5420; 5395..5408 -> -0.2 A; 8.49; 8.23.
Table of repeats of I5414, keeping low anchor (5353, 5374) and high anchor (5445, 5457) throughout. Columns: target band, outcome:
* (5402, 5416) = 0.13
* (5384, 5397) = -0.29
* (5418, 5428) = 0.12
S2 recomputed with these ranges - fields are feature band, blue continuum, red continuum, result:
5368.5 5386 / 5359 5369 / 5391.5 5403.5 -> 0.3 A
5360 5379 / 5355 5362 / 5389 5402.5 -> 0.4 A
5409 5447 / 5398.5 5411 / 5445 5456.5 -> 0.0 A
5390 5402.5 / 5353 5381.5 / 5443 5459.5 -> -0.3 A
